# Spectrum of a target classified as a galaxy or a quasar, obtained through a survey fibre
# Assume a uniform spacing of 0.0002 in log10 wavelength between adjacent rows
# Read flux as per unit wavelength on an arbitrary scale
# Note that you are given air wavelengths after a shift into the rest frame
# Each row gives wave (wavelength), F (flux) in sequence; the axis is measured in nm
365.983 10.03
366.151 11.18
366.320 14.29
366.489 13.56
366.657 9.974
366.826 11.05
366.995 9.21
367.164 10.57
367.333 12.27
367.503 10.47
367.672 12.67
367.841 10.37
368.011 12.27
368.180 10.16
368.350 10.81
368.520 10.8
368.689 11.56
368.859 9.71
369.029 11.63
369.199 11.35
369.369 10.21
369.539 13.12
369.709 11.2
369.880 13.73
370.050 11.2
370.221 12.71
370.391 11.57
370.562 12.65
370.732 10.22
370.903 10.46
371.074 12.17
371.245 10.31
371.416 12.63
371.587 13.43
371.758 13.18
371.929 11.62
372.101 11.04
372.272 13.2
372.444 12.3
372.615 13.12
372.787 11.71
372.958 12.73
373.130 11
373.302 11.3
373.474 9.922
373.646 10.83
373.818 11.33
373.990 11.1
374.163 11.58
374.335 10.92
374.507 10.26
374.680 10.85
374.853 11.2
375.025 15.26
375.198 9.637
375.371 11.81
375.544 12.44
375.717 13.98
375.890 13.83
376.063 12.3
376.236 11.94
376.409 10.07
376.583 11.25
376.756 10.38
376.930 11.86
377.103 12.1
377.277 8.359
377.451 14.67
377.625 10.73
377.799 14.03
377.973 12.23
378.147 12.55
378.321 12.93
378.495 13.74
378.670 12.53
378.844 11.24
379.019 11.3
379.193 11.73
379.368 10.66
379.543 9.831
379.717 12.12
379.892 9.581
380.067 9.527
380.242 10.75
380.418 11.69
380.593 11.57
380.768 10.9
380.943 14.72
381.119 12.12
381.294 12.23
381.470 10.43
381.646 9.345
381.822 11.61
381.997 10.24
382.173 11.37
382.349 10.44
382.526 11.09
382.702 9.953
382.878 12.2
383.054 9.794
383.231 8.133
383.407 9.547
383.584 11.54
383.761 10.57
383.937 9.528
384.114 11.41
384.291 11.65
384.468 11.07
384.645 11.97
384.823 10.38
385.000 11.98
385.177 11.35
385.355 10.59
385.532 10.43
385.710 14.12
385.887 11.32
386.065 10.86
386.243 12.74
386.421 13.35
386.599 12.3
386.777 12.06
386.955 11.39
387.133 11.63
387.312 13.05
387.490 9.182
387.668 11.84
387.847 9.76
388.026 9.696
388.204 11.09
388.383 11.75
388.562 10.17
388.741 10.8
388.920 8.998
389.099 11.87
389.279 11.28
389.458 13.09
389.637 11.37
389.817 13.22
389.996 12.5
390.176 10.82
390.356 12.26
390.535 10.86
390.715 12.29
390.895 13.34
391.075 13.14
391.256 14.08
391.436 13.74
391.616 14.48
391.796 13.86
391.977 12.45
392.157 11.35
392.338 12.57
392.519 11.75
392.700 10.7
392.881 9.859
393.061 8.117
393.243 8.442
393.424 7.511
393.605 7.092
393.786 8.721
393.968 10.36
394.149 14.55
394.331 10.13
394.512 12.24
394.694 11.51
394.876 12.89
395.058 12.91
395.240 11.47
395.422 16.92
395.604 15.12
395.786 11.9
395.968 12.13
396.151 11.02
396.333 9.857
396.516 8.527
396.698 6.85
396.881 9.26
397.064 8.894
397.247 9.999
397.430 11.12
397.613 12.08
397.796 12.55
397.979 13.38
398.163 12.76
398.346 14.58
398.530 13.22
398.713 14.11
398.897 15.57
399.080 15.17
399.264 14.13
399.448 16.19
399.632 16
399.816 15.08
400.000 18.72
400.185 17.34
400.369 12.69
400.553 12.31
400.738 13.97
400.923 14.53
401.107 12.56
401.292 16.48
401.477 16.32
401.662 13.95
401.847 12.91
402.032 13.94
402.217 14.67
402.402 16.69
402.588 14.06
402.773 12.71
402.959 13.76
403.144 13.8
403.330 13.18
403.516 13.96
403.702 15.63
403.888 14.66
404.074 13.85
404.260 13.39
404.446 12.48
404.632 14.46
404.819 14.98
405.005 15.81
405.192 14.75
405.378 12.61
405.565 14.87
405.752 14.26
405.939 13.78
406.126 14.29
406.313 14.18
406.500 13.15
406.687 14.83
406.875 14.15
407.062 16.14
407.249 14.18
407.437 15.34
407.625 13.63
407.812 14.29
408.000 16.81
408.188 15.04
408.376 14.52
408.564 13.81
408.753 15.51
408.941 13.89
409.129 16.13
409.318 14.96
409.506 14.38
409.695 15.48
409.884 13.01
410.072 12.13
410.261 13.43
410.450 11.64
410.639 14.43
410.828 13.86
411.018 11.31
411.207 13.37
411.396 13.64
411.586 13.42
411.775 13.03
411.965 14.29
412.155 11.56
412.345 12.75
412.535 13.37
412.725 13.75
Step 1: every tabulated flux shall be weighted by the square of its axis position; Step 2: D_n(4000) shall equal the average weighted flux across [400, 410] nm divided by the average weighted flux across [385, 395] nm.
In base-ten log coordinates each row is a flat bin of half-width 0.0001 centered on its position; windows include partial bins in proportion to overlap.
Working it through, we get 1.4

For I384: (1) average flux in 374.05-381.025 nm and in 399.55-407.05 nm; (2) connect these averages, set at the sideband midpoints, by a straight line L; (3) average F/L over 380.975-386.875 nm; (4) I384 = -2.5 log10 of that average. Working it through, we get 0.11 mag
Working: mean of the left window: 11.7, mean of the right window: 14.4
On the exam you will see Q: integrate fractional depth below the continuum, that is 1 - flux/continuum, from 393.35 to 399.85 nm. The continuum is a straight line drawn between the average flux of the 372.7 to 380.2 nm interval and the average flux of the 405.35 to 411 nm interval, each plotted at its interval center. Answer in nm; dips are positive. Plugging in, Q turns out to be 0.59 nm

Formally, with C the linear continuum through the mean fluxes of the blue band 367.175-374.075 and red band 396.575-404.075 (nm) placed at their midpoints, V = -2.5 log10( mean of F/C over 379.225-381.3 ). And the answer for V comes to 0.09 mag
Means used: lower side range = 11.6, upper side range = 13.7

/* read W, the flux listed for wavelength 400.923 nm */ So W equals 14.53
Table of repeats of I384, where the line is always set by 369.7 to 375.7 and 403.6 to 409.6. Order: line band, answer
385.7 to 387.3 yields 0.065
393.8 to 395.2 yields 0.143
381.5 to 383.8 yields 0.201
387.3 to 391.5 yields 0.131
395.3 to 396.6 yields 0.121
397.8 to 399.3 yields -0.012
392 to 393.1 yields 0.217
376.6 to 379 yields 0.011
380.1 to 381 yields 0.065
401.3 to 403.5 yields -0.006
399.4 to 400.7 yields -0.103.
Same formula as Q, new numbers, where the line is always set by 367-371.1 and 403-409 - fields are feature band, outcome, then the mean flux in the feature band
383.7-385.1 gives 0.17 nm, 11.1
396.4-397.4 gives 0.35 nm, 8.88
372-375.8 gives 0.02 nm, 11.7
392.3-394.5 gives 0.55 nm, 10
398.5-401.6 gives -0.24 nm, 15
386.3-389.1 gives 0.37 nm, 11.2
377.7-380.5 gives 0.12 nm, 11.6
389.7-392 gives 0.05 nm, 12.8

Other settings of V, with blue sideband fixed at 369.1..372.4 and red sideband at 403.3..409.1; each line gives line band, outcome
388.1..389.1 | 0.229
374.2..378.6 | 0.030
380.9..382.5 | 0.127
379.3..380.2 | 0.207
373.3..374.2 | 0.110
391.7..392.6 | 0.085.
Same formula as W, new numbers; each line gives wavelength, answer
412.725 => 13.75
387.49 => 9.182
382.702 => 9.953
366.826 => 11.05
